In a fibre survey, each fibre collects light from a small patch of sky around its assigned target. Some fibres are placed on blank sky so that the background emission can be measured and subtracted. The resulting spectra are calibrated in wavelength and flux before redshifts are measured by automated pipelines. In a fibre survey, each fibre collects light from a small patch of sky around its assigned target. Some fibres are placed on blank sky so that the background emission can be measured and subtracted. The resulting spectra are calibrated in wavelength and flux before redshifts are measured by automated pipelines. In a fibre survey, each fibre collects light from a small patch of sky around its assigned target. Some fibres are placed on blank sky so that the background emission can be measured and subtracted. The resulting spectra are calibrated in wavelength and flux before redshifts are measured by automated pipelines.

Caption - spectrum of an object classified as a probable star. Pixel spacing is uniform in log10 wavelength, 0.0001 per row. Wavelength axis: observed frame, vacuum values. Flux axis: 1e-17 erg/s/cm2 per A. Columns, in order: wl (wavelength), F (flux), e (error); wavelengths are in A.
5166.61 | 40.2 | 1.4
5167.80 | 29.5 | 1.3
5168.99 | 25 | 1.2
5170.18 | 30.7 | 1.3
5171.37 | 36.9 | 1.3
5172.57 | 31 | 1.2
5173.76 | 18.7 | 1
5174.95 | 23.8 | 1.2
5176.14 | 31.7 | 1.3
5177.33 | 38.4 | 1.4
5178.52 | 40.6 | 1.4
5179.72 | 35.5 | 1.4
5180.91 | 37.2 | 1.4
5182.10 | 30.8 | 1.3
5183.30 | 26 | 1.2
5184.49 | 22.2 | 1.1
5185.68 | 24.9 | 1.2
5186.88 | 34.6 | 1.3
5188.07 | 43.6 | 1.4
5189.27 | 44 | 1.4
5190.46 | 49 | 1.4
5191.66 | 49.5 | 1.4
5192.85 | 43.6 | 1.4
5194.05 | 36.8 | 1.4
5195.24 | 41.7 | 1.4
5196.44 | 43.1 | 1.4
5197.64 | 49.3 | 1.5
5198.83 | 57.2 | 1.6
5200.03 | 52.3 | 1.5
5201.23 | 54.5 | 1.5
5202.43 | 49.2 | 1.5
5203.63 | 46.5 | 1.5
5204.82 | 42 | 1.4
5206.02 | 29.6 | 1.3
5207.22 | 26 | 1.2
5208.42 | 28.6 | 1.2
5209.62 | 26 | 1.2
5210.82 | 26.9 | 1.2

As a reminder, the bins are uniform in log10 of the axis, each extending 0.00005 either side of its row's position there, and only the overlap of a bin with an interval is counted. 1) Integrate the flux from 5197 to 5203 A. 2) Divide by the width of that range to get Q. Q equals 52.4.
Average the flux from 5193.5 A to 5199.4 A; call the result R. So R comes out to 45.7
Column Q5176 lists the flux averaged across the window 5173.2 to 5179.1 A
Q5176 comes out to 30.7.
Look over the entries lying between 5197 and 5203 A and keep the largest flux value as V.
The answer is 57.2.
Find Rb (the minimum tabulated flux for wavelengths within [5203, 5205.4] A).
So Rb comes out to 42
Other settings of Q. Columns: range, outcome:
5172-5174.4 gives 24.8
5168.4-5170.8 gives 28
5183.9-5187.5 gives 27.4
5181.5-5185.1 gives 26.4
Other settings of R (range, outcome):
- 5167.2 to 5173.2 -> 30.5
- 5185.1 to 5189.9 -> 36.9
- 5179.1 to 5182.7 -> 34.5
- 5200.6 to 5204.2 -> 50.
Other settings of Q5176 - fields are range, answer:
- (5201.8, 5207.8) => 38.8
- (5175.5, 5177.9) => 34.9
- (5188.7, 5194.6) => 44.7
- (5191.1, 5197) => 42.9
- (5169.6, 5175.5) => 28.2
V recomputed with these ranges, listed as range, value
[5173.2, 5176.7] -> 31.7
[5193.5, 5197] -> 43.1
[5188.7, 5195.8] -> 49.5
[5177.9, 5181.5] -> 40.6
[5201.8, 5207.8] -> 49.2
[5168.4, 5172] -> 36.9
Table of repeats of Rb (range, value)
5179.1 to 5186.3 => 22.2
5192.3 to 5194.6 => 36.8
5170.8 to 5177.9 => 18.7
